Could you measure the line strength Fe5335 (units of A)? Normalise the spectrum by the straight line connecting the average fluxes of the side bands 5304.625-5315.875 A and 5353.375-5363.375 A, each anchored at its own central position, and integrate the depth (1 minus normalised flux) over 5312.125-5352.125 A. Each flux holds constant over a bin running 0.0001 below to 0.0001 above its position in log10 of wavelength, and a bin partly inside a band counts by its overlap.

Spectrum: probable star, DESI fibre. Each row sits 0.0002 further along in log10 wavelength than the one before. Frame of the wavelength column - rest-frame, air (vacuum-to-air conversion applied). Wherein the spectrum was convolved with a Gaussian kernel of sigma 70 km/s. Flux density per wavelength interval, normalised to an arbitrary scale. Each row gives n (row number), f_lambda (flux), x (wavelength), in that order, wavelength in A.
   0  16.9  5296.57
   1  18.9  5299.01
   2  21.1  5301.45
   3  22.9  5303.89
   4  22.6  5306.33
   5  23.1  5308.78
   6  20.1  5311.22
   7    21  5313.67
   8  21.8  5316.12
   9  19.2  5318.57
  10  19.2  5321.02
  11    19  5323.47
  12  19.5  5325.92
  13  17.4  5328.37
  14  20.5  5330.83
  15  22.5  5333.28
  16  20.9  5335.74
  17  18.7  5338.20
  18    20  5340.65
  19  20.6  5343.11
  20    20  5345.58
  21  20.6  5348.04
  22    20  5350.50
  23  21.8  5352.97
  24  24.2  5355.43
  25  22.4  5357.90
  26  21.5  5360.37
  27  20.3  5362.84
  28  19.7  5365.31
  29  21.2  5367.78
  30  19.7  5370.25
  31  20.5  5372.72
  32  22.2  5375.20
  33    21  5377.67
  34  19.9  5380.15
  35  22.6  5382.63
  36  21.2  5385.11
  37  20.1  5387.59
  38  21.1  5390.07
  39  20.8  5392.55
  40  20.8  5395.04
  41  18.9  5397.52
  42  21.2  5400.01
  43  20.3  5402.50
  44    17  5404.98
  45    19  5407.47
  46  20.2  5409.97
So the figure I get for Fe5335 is 3.4 A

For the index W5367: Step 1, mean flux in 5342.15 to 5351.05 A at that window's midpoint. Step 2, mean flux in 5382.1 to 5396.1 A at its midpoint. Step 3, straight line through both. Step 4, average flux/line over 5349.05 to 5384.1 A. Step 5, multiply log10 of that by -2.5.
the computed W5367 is -0.03 mag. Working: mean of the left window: 20.3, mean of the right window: 21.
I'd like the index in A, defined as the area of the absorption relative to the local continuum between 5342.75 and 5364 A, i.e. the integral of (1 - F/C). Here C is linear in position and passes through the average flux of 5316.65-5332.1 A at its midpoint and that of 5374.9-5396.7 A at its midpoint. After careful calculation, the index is -1.3 A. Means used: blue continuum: 19.3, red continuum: 21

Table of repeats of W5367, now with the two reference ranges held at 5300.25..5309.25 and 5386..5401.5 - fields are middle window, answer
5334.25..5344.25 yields 0.08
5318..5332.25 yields 0.15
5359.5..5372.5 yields 0.03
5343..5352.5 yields 0.06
